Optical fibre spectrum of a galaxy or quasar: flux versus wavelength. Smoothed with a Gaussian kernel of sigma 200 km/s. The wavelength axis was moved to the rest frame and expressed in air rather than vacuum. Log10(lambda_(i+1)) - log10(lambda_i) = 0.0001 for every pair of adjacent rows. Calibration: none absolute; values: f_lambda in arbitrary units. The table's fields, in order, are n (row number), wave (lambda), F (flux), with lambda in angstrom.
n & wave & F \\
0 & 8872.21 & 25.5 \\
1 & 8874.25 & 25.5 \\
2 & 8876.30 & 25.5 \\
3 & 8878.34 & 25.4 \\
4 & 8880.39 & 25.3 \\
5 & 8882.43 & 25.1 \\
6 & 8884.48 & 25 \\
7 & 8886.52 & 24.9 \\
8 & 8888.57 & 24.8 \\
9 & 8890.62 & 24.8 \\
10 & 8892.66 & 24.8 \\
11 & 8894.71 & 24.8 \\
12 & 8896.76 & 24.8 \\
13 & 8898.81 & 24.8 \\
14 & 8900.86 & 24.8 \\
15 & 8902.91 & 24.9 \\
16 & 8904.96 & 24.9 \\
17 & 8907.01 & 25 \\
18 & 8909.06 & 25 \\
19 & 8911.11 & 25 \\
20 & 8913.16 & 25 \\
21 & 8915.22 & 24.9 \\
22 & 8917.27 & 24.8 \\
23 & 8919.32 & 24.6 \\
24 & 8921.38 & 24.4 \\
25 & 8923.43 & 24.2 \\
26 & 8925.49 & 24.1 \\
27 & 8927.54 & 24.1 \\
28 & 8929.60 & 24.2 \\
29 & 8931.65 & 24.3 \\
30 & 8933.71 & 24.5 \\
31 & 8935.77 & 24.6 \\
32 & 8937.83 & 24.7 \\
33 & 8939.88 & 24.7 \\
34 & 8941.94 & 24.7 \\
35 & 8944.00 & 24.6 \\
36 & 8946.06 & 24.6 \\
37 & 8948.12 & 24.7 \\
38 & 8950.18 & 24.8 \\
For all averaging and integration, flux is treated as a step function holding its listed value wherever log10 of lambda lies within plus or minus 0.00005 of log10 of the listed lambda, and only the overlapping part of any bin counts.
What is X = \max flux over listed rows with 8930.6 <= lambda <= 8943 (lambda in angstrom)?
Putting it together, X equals 24.7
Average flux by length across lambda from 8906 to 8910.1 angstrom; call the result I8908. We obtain 25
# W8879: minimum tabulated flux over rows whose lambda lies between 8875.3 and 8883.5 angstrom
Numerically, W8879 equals 25.1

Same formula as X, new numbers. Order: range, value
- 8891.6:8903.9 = 24.9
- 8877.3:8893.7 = 25.4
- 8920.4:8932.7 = 24.4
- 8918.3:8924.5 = 24.6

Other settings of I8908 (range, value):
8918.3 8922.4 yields 24.5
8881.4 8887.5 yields 25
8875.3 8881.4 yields 25.4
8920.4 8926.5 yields 24.2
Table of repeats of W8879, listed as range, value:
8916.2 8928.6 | 24.1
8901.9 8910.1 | 24.9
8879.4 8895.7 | 24.8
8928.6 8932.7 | 24.2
